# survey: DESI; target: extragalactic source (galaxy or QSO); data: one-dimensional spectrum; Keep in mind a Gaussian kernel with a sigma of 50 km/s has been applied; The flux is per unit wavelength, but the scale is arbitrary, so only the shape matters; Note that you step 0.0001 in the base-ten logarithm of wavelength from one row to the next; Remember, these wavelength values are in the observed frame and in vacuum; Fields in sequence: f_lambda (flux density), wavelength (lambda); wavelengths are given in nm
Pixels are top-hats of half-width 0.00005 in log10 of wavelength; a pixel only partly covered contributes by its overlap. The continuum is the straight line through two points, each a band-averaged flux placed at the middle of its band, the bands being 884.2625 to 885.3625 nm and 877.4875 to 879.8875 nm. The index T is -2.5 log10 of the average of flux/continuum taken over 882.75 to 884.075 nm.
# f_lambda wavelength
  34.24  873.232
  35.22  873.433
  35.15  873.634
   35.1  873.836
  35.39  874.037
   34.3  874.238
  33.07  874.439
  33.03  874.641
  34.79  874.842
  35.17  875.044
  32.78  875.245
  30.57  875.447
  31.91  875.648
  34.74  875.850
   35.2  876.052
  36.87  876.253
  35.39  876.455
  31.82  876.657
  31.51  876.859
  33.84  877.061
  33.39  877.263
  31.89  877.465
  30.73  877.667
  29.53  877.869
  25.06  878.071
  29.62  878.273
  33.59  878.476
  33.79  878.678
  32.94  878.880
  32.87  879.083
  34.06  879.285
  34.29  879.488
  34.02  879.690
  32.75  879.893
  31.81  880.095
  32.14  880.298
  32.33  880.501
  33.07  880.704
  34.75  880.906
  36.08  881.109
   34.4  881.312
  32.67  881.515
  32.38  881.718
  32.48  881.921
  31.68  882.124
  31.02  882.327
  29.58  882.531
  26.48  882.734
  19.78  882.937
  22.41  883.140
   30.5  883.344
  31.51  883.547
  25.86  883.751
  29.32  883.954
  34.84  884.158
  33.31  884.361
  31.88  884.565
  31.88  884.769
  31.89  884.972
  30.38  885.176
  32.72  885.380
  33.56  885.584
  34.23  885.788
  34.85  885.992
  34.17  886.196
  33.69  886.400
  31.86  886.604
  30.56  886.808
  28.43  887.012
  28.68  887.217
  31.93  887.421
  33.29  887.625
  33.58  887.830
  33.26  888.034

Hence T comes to 0.19 mag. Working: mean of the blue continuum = 31.9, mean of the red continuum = 31.9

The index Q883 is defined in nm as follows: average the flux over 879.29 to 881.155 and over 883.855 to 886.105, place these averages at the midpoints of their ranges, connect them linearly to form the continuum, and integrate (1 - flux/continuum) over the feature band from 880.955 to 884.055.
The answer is 0.303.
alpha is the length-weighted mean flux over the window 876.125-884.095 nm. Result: 31.5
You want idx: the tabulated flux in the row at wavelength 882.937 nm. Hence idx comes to 19.78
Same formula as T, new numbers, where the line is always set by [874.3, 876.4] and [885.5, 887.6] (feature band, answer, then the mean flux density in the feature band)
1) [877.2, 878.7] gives 0.09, 30.7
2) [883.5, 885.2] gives 0.04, 31.2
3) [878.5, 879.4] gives 0.00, 33.4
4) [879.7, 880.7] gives 0.02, 32.5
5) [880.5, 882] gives -0.02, 33.6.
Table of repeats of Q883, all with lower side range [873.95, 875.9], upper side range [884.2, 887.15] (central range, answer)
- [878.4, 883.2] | 0.16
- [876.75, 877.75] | 0.03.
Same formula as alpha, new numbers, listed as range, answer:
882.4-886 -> 30.2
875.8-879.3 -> 32.5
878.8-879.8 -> 33.6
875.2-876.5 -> 33.9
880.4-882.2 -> 33.3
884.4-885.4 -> 31.8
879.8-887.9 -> 31.5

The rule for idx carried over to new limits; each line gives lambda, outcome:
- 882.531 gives 29.58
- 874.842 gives 34.79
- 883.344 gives 30.5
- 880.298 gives 32.14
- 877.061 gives 33.84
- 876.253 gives 36.87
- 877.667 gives 30.73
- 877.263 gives 33.39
